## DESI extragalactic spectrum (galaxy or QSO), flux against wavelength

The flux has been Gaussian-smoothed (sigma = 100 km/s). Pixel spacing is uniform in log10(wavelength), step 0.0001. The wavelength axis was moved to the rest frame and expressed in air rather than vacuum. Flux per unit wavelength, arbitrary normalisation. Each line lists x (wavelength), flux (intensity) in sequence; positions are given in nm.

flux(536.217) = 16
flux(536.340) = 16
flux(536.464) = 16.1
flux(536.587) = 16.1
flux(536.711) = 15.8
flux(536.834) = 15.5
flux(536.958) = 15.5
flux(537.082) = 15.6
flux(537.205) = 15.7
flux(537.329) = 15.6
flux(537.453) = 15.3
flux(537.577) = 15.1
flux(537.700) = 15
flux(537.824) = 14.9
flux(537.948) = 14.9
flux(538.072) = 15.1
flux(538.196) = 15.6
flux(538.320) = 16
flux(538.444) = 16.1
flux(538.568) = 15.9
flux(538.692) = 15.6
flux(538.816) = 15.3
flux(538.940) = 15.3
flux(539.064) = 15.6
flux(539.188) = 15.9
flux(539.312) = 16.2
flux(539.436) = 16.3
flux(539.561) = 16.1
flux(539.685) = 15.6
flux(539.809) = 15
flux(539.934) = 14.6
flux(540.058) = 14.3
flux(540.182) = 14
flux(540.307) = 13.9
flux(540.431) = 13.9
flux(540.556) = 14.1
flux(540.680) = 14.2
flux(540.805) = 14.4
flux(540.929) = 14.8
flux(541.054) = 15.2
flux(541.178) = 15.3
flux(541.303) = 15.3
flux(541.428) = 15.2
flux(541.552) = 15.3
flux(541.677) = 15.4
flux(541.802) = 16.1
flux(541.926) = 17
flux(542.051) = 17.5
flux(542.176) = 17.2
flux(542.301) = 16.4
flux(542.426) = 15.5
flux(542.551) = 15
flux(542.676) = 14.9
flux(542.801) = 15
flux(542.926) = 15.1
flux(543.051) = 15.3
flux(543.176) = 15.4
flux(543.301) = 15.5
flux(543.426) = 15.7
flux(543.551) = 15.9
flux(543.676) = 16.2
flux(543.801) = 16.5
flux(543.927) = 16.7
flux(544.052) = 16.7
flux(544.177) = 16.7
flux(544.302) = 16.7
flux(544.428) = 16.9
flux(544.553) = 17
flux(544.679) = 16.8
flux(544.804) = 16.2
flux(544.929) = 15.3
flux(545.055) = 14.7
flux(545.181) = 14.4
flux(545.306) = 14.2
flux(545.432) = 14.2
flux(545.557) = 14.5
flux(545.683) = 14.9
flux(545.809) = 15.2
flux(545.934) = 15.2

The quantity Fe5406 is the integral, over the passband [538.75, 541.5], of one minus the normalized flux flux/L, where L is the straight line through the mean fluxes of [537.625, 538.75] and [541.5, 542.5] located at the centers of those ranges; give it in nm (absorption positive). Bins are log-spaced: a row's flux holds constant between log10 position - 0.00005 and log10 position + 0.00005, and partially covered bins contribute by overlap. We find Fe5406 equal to 0.15 nm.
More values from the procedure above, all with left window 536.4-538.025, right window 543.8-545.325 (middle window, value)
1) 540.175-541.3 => 0.09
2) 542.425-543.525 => 0.05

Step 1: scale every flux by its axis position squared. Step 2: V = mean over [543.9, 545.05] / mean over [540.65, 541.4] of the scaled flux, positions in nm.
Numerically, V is 1.12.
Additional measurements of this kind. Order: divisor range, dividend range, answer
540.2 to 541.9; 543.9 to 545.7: 1.07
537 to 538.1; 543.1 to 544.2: 1.08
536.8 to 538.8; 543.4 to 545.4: 1.06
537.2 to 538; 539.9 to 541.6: 0.97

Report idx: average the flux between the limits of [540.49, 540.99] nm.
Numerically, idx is 14.4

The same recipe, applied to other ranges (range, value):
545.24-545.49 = 14.2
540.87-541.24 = 15.1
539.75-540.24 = 14.5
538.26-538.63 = 16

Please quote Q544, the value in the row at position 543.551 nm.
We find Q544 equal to 15.9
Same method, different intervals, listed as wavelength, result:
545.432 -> 14.2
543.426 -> 15.7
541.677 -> 15.4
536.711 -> 15.8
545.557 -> 14.5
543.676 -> 16.2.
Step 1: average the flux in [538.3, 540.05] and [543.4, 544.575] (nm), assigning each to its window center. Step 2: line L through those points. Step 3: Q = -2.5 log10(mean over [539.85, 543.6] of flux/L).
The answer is 0.06 mag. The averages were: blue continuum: 15.6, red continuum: 16.5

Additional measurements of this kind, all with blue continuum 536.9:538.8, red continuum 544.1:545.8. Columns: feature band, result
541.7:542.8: -0.04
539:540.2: 0.00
